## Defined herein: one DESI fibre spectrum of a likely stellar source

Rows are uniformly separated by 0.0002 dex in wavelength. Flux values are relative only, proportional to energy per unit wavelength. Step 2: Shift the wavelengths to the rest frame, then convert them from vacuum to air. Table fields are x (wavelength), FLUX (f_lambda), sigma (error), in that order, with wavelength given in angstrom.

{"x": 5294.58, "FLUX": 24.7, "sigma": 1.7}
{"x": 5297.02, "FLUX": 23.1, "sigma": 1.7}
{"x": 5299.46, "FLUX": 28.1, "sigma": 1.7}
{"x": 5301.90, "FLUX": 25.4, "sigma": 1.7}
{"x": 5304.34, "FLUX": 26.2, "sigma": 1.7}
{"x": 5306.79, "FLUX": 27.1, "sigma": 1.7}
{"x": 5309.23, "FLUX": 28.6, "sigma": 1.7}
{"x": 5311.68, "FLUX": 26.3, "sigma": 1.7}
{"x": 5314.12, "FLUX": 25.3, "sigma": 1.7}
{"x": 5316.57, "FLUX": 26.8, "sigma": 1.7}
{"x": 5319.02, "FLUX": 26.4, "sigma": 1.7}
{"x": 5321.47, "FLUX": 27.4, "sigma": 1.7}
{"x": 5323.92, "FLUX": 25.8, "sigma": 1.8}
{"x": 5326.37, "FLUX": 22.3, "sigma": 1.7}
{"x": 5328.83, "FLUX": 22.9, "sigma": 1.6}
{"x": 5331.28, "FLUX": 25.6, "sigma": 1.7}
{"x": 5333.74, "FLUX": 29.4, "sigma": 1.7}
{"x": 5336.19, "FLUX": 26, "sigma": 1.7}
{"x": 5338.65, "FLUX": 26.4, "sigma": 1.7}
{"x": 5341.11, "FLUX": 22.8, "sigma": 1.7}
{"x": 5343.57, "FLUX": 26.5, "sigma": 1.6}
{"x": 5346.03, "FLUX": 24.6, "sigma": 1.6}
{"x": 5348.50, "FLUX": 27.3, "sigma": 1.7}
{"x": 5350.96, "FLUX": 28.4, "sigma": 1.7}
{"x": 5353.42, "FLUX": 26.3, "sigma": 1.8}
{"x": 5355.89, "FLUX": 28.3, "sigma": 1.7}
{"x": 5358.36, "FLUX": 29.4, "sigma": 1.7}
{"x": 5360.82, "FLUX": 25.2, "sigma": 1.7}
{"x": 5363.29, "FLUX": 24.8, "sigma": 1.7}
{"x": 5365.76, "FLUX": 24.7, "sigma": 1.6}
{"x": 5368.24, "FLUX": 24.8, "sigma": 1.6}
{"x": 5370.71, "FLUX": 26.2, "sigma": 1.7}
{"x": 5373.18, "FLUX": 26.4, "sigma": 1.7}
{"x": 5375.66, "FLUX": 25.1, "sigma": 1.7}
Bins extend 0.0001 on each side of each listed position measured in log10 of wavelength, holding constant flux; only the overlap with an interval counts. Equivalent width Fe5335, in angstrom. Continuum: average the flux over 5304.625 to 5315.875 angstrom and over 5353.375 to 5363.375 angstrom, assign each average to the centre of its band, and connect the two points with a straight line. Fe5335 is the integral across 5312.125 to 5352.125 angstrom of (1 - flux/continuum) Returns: 1.55 angstrom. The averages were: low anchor 26.8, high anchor 27.1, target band 25.9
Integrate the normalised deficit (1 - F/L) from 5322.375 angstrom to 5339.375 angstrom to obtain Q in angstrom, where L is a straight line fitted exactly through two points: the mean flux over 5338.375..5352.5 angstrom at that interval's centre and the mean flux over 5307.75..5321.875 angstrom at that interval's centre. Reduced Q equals 0.6 angstrom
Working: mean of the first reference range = 26.8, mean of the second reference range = 26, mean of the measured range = 25.5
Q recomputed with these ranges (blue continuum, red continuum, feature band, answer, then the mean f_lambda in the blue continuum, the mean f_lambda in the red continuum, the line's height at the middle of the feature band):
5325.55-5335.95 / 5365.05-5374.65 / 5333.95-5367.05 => -1.2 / 25.3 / 25.5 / 25.4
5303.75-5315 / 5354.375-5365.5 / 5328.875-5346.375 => 0.6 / 26.8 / 26.7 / 26.7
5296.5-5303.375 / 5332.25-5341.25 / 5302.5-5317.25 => -0.4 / 25.8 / 26.5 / 26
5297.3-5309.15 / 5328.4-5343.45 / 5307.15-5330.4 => 0.4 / 26.6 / 25.7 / 26.2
